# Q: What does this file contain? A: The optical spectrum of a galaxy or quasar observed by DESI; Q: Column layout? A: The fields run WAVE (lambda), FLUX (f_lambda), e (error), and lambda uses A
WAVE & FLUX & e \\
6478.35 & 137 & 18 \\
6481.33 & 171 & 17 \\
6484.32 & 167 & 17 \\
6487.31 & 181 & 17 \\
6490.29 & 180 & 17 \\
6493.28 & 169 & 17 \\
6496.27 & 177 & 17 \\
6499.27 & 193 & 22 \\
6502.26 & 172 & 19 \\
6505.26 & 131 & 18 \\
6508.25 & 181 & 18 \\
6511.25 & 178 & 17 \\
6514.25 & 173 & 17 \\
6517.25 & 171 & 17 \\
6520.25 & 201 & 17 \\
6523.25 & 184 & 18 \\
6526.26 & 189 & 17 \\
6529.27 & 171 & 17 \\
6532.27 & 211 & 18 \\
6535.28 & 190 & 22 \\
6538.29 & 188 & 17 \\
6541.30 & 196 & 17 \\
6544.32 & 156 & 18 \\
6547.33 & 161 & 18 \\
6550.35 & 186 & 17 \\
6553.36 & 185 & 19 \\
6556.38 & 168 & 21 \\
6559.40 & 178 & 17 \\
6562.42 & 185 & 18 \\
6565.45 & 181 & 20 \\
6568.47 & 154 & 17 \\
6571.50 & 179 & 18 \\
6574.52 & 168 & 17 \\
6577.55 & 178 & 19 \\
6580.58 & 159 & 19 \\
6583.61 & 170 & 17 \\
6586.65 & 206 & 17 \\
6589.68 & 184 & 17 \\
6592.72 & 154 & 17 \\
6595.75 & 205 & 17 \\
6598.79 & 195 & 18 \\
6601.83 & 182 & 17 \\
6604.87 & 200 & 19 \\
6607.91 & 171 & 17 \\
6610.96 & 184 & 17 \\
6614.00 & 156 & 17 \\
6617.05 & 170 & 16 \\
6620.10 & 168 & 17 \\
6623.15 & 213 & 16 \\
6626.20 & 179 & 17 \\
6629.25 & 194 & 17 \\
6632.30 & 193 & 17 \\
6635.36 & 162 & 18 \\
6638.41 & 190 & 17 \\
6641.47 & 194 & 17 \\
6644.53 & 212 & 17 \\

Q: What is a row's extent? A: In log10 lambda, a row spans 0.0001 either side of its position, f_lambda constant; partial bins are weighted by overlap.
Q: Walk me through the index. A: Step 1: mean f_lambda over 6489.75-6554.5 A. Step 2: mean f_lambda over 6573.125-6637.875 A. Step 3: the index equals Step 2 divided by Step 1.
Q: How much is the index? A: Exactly 1.01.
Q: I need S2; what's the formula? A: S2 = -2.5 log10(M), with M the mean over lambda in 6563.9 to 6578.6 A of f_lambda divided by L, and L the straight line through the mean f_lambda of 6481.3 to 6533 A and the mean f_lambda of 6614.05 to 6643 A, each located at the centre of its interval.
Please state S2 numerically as 0.05 mag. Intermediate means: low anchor 177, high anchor 183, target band 172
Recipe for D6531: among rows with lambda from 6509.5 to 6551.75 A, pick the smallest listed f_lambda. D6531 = 156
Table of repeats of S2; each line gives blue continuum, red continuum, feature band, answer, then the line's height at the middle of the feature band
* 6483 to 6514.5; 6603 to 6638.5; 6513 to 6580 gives -0.02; 176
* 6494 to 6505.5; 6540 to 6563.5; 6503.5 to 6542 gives -0.04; 174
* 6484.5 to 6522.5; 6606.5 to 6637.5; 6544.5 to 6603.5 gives 0.00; 178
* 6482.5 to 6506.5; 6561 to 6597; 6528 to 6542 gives -0.10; 174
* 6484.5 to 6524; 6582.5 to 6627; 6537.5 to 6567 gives 0.01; 179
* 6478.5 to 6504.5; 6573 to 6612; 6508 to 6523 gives -0.04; 175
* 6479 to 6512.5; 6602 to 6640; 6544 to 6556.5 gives 0.02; 176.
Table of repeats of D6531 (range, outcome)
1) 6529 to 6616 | 154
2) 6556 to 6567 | 168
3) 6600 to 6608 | 171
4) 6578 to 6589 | 159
